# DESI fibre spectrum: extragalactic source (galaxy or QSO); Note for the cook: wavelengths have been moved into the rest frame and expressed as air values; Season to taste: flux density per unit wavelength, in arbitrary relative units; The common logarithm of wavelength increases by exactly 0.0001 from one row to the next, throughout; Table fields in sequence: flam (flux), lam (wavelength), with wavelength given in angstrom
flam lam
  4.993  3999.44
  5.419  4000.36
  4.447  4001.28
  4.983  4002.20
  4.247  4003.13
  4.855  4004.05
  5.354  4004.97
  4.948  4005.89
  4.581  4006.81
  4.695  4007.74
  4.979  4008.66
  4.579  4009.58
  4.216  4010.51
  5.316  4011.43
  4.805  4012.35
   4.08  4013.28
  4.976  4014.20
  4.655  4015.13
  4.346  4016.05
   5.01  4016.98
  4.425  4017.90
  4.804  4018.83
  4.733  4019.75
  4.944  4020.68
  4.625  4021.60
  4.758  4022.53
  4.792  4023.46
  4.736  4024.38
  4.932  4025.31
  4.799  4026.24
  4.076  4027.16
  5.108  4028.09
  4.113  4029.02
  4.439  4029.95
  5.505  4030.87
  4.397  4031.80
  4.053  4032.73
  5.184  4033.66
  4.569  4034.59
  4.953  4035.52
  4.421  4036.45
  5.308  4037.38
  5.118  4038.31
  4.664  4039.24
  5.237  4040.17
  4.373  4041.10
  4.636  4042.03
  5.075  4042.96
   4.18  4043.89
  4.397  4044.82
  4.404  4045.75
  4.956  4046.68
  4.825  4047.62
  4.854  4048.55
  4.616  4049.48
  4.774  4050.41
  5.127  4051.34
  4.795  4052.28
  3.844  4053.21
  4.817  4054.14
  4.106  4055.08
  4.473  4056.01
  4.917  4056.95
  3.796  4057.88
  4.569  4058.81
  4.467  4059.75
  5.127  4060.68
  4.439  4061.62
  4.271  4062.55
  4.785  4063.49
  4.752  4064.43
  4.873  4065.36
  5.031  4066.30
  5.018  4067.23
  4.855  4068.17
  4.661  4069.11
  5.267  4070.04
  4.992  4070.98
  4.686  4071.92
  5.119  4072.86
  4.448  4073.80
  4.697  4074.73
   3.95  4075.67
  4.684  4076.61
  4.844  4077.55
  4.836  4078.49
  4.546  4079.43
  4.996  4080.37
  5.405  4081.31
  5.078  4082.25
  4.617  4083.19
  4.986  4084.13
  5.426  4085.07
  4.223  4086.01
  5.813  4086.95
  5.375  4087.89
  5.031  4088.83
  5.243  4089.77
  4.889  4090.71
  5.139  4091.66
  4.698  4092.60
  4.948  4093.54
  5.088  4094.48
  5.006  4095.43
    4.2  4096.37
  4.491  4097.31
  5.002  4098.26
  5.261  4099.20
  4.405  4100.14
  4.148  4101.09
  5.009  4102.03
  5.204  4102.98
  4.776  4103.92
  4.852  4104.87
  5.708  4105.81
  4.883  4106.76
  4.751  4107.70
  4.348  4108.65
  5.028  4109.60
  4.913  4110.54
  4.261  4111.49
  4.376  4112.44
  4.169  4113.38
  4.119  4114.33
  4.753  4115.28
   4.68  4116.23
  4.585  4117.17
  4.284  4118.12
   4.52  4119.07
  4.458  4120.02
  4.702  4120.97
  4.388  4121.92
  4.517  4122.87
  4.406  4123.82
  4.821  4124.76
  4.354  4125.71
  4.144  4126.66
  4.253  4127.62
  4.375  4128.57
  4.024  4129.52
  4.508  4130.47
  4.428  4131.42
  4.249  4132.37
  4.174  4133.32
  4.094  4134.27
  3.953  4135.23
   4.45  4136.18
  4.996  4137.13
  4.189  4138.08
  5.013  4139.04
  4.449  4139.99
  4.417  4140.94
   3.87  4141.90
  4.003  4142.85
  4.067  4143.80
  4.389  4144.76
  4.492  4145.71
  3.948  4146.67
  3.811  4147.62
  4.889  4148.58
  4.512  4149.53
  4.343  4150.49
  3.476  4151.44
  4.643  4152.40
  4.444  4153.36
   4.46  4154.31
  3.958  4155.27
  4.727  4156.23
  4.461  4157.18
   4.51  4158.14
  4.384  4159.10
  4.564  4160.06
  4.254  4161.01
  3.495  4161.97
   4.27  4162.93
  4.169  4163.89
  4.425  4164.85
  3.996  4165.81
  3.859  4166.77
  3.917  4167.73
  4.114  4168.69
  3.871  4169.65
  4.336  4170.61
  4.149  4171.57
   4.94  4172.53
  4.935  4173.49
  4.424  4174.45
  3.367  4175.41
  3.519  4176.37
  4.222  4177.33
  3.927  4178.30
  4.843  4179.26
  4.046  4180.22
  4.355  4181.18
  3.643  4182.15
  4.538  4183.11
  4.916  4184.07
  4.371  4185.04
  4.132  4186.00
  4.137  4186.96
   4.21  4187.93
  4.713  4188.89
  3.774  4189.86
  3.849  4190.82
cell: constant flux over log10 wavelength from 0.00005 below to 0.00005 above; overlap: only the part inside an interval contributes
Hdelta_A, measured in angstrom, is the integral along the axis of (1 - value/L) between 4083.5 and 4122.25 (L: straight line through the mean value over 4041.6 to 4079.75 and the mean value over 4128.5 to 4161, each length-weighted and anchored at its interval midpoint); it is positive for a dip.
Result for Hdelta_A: -2.4 angstrom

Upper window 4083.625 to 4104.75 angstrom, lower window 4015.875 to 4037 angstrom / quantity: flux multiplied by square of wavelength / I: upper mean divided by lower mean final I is 1.09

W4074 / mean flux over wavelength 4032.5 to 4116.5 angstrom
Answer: 4.77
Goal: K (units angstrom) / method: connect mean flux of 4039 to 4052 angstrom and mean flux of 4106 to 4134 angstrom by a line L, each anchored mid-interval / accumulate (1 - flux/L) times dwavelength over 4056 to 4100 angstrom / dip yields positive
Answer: -2.1 angstrom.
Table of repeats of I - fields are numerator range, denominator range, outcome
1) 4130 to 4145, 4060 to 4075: 0.93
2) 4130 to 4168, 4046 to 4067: 0.96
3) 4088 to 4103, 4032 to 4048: 1.06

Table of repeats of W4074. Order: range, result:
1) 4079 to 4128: 4.76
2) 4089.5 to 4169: 4.47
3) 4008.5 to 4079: 4.7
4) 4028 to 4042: 4.75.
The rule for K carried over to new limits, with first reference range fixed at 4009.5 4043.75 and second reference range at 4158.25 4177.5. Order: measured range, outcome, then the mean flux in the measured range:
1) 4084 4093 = -1.2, 5.09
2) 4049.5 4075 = -0.6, 4.69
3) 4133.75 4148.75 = -0.1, 4.3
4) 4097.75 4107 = -1.0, 4.92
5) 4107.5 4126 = -0.6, 4.52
